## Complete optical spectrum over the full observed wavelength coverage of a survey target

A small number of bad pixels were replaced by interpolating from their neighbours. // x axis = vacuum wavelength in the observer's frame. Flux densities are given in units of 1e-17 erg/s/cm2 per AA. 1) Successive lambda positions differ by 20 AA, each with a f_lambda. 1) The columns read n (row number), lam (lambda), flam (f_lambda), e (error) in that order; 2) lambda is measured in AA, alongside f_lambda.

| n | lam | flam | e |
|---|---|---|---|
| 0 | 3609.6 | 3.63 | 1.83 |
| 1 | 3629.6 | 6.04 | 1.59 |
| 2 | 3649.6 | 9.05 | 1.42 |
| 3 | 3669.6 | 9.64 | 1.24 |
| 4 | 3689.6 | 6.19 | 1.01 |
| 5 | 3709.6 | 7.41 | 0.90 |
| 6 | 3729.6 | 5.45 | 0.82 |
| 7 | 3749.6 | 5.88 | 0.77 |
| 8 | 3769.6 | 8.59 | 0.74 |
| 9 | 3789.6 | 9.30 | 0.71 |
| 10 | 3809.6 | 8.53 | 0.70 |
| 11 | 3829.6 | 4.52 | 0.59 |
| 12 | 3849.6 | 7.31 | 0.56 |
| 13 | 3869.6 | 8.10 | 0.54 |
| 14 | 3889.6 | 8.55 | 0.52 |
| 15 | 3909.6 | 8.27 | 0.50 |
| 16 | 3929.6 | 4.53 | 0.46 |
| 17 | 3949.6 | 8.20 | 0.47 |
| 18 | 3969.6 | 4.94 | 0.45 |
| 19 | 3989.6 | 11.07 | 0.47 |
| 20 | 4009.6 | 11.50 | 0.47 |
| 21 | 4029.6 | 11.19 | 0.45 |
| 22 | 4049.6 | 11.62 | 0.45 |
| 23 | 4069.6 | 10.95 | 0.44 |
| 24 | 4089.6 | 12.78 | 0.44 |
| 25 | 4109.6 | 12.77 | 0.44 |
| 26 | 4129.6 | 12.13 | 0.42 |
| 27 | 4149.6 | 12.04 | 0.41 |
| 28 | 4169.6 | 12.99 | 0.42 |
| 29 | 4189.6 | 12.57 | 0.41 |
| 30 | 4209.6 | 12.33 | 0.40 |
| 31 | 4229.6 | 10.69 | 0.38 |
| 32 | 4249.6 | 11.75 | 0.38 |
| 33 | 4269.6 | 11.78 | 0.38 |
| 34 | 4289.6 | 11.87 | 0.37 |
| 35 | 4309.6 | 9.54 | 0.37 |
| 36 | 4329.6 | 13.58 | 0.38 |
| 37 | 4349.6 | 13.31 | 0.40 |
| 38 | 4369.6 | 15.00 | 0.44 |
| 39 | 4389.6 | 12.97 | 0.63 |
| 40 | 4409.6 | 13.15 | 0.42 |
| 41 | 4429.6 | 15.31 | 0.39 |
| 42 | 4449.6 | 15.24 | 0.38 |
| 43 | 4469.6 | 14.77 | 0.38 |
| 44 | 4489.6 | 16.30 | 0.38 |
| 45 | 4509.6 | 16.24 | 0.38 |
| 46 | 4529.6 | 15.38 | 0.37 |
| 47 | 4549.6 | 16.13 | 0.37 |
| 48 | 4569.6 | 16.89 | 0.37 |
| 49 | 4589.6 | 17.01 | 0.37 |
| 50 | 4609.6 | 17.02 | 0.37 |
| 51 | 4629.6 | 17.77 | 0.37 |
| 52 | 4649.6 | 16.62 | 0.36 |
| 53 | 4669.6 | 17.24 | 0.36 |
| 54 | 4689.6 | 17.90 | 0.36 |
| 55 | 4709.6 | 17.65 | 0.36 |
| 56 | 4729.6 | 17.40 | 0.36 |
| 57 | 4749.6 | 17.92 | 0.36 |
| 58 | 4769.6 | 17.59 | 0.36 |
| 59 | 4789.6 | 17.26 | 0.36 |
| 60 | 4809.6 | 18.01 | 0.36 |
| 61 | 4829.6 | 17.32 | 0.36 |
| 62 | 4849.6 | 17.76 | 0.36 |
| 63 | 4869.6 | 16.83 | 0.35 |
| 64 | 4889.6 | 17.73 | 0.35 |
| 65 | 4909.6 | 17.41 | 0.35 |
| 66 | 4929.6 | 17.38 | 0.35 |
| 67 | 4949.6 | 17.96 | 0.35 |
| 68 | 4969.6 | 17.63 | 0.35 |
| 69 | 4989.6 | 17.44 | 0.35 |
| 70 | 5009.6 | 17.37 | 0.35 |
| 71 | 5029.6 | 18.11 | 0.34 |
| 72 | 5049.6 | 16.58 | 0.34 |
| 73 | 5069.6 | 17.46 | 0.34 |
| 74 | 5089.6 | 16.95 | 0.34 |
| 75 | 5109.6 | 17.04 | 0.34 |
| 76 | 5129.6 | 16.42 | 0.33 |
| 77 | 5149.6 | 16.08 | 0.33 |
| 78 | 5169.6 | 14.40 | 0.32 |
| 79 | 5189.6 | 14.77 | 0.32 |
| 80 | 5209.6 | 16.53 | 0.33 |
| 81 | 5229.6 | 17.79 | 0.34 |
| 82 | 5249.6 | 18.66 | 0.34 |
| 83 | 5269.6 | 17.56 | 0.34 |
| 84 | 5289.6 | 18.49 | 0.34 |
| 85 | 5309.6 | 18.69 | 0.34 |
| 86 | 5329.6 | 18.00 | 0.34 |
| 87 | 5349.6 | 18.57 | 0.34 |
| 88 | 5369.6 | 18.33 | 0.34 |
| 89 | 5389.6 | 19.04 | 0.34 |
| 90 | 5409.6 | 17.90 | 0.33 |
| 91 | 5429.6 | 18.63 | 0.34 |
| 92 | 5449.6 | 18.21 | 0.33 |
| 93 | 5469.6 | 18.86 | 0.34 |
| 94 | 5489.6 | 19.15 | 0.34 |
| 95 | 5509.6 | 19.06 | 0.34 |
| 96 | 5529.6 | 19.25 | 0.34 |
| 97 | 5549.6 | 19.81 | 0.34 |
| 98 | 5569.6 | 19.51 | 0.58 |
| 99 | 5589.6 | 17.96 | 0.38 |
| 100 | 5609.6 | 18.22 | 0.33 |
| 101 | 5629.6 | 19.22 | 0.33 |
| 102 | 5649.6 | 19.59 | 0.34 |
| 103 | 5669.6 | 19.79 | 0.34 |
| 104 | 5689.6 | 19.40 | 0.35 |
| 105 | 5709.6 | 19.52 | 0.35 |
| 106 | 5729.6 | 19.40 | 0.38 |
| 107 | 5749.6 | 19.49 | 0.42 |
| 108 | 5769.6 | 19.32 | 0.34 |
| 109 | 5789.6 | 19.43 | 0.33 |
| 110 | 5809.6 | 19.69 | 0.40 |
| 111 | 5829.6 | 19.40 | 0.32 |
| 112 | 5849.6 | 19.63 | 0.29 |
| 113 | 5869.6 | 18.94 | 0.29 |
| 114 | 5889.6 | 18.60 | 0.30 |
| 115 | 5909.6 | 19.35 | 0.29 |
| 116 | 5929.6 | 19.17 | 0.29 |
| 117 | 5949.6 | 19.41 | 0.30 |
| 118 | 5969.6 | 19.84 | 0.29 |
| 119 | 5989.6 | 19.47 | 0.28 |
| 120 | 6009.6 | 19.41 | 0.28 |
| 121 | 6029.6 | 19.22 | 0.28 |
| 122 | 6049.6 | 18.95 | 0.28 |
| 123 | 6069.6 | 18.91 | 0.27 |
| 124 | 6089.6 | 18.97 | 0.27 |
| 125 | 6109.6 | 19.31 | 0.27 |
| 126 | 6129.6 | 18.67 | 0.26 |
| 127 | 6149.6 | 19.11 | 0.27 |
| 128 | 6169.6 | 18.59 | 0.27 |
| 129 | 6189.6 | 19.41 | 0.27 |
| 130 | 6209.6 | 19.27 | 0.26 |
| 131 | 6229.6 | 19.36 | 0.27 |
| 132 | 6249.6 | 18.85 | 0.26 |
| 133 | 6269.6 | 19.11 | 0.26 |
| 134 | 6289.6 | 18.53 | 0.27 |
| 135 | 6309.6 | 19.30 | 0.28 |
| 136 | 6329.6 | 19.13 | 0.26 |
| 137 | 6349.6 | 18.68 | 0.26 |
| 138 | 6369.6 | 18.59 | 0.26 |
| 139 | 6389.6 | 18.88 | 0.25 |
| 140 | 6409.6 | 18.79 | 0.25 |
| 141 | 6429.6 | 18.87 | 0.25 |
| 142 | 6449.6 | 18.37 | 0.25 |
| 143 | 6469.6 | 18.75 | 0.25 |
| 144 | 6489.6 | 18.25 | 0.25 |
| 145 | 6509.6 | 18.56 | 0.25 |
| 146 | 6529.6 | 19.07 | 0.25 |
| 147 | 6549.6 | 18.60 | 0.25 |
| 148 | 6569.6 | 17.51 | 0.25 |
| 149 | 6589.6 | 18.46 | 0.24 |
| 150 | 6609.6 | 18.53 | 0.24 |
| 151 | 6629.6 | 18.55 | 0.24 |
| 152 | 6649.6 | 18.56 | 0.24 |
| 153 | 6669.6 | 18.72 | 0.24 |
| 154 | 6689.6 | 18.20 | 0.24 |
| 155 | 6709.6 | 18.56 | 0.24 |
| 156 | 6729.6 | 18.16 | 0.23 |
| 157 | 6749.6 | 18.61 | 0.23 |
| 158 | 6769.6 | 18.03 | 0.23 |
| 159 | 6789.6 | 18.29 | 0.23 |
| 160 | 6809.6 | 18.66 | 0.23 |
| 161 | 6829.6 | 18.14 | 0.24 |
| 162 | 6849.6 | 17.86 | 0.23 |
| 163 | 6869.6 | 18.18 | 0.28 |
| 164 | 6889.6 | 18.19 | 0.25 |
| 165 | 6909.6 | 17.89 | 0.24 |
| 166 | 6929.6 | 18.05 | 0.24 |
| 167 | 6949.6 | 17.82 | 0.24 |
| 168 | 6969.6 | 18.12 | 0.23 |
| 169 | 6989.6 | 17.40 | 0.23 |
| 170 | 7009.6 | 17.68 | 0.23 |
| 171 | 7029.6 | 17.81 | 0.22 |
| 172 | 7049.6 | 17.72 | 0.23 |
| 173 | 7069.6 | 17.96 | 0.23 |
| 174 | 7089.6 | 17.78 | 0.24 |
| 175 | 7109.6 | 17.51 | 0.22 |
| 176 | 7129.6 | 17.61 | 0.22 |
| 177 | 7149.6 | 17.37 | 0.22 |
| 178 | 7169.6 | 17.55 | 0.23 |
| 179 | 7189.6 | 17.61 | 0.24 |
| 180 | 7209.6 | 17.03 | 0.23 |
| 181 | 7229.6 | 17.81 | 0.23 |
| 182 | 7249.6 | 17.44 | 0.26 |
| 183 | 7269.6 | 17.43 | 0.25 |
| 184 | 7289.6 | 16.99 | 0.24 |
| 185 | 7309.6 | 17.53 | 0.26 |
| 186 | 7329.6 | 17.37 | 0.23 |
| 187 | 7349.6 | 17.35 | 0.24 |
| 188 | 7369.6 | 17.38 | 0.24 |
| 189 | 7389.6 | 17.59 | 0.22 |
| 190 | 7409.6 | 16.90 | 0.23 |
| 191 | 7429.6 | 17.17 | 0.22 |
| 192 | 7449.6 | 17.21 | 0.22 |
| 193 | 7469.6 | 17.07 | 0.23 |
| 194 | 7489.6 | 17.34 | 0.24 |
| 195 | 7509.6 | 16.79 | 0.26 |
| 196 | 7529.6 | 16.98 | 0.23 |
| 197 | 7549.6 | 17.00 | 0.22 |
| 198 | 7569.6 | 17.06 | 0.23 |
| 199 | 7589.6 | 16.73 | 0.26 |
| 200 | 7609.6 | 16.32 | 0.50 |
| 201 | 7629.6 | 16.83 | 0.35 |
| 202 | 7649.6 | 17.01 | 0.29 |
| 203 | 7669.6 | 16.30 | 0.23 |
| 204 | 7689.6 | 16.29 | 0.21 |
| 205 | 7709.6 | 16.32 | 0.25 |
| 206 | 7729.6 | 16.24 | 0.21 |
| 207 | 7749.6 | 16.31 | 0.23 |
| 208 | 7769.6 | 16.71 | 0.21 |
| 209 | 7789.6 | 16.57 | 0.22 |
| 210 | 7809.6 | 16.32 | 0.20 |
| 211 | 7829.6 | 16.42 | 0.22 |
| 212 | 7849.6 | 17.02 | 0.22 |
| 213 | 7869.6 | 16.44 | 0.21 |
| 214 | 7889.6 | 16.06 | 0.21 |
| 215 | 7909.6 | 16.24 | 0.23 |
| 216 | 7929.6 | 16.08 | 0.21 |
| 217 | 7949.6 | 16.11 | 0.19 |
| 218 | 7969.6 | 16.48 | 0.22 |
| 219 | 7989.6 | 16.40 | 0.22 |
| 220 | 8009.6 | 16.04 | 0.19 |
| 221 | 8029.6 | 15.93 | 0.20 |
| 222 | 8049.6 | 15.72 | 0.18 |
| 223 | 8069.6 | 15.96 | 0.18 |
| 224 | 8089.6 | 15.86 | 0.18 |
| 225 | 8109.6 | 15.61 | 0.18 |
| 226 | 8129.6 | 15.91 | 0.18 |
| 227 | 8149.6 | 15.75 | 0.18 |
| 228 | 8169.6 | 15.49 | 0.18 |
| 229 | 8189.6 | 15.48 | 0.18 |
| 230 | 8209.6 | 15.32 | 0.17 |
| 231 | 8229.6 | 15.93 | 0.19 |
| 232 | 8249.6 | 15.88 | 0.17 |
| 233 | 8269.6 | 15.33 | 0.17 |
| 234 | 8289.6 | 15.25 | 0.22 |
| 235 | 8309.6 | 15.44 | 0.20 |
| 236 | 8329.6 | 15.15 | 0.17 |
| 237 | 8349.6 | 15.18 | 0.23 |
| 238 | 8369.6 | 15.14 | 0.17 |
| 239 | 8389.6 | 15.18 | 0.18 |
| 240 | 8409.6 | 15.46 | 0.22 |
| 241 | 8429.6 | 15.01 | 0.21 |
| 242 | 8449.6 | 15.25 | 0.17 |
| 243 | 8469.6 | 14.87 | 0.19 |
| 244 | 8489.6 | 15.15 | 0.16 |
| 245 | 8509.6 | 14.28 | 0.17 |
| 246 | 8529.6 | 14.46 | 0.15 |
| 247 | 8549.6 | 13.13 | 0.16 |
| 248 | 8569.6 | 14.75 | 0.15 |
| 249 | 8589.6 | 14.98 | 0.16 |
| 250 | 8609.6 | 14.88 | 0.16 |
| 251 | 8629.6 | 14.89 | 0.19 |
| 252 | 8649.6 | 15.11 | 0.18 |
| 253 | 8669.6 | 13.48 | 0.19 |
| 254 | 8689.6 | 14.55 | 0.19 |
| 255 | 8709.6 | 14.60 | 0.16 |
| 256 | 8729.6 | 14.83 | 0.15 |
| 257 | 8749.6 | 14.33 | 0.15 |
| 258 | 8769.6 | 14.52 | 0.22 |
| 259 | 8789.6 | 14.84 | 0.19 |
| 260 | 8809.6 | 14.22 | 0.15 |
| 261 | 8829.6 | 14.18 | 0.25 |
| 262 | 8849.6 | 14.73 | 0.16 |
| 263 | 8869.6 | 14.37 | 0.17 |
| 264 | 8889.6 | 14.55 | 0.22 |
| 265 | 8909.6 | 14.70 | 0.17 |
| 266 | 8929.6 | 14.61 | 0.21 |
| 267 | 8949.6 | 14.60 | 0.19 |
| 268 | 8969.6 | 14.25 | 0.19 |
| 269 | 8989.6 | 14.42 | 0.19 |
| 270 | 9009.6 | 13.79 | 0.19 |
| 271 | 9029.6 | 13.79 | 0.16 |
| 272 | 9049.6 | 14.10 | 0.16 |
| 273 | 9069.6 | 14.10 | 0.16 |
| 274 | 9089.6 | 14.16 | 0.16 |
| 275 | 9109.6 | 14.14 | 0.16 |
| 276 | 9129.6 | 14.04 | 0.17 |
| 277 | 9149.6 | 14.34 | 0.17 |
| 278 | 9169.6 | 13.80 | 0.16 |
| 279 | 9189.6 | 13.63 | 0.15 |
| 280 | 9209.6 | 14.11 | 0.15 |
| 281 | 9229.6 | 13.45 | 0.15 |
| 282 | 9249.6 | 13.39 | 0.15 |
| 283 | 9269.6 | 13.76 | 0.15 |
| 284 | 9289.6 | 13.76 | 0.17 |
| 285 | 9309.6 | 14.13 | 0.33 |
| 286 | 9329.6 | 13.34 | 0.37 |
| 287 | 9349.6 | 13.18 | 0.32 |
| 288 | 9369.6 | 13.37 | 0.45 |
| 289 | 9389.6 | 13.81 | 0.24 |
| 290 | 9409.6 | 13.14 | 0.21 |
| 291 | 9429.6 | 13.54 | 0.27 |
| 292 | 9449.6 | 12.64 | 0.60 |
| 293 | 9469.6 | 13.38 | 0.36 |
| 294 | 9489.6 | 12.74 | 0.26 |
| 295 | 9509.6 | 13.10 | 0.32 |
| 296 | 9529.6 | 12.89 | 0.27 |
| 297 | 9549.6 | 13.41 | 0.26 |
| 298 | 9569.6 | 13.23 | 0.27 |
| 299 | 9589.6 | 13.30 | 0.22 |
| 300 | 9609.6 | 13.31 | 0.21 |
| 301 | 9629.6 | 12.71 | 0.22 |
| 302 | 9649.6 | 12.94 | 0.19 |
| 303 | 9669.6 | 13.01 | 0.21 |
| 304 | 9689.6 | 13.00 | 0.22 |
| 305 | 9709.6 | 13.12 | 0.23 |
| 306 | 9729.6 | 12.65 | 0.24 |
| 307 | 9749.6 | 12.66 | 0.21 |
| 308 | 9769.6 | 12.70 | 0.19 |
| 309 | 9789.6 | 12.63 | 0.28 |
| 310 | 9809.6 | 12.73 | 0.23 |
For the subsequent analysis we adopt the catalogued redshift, 0.000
